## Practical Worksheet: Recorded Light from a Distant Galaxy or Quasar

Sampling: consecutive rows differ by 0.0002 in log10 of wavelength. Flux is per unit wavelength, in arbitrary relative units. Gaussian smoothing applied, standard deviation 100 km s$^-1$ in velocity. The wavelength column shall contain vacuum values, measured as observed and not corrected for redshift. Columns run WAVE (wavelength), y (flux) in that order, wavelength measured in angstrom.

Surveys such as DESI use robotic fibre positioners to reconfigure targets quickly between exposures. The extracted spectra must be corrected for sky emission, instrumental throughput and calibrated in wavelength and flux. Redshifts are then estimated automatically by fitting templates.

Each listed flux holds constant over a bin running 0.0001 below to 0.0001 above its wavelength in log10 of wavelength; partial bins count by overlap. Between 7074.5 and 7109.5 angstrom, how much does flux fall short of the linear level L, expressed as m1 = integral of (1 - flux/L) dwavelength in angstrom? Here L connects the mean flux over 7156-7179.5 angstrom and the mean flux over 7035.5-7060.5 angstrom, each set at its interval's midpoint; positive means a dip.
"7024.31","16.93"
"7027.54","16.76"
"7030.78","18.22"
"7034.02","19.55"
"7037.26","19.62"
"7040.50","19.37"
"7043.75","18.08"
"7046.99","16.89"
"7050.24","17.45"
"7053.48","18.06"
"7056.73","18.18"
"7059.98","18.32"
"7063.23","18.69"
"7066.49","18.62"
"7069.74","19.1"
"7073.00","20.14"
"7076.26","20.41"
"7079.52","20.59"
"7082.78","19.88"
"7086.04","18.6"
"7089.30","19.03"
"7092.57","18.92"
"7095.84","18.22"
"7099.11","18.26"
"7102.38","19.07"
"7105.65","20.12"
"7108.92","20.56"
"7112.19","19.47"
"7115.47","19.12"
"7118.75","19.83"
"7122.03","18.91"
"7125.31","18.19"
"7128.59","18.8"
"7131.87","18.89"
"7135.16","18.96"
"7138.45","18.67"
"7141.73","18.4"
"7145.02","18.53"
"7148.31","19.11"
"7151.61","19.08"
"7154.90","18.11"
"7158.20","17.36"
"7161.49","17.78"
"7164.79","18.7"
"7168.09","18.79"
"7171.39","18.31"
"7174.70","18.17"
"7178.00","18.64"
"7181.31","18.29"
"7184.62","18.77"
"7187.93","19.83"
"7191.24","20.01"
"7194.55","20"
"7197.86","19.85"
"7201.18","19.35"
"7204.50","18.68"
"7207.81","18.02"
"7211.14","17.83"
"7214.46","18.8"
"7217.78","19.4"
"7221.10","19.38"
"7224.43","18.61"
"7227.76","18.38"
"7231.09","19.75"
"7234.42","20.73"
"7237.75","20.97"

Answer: -2.2 angstrom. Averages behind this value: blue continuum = 18.3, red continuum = 18.2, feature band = 19.4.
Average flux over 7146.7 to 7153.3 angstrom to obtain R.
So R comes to 19.1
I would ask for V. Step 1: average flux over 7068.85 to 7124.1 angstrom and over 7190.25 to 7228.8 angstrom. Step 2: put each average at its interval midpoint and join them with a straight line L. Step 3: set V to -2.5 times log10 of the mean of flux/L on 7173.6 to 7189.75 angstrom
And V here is 0.02 mag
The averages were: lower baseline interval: 19.4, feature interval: 18.8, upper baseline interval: 19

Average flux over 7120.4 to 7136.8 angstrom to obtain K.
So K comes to 18.8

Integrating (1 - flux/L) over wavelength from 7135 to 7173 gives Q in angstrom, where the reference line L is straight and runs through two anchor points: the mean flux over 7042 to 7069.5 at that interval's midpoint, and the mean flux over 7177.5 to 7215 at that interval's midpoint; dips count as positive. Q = 0.6 angstrom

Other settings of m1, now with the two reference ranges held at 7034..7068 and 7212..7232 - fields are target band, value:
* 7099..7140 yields -1.22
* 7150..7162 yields 0.41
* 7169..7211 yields -0.18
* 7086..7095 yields -0.15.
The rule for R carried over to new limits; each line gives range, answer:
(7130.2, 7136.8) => 18.9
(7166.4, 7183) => 18.4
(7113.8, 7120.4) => 19.5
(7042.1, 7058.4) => 17.7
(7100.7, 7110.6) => 19.9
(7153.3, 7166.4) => 18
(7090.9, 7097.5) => 18.5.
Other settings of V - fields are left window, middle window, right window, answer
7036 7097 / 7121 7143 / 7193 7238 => 0.02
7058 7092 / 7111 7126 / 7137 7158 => -0.02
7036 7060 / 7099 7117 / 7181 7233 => -0.06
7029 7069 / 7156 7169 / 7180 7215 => 0.05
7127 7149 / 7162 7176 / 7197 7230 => 0.02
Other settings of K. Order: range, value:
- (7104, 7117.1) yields 19.8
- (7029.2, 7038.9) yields 19.1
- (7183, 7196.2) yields 19.7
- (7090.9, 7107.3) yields 18.9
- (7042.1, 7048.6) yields 17.5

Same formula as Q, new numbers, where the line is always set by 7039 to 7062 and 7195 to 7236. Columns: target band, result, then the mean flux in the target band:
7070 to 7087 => -1.6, 19.9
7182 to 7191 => -0.2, 19.3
